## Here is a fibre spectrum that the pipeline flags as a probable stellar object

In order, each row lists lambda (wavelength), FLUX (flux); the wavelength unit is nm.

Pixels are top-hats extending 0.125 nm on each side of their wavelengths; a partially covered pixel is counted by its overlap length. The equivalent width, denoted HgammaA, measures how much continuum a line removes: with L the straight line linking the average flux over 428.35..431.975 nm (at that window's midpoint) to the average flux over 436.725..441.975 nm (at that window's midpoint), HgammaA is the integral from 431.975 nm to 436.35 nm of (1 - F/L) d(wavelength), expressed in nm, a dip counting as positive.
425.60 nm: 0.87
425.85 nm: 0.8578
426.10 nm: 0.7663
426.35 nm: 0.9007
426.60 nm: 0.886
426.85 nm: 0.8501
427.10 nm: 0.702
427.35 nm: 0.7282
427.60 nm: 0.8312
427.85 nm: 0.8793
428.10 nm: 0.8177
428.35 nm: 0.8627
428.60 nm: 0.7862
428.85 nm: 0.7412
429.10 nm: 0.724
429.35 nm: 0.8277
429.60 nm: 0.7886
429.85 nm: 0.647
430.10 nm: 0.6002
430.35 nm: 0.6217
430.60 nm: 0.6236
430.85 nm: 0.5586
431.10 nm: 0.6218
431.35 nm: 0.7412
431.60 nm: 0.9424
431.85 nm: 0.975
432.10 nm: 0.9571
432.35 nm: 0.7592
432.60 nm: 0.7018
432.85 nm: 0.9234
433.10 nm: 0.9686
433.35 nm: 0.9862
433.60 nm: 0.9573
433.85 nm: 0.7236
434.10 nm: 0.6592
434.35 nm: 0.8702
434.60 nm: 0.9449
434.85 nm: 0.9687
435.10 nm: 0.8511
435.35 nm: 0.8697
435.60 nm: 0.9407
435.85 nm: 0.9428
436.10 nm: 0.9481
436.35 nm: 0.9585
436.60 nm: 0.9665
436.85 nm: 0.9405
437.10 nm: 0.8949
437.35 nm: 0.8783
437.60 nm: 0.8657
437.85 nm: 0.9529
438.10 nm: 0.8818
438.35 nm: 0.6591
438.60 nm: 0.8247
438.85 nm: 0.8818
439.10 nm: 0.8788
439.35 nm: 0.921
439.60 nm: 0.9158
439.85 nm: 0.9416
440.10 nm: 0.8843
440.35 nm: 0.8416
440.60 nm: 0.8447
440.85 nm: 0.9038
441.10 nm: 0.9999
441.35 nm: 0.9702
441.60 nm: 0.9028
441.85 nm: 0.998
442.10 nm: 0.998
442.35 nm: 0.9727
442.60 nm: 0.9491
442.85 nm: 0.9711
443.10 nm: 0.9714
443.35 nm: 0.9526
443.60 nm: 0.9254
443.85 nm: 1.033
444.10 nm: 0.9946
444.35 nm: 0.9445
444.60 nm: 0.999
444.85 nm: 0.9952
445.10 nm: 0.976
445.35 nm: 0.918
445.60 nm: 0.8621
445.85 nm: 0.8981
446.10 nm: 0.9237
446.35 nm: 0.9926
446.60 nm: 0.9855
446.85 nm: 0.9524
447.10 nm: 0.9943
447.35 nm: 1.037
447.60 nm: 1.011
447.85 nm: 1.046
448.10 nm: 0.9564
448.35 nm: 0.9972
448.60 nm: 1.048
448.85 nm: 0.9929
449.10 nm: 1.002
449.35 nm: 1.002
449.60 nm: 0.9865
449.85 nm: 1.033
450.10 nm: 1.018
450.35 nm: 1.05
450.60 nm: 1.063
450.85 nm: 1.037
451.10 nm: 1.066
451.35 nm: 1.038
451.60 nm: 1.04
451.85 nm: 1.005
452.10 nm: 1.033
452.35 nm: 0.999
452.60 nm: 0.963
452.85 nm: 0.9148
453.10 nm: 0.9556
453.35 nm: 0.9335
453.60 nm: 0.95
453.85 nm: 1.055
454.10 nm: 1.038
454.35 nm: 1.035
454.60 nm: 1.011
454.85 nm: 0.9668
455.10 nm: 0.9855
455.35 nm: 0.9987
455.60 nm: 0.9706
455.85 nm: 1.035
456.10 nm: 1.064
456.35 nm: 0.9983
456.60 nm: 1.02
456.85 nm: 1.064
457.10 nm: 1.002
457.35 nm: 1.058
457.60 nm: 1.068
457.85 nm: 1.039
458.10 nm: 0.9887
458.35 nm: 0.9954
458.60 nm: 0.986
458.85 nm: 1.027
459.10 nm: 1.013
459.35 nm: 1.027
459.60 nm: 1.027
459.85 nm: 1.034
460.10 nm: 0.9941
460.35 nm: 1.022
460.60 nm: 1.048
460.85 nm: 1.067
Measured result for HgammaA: -0.433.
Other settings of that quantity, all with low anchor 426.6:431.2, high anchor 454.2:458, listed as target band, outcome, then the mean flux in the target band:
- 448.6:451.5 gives -0.21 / 1.03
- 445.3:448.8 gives -0.18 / 0.975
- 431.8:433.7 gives -0.30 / 0.9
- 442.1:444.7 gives -0.24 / 0.972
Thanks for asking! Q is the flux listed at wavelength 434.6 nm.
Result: 0.9449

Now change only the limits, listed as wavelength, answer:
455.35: 0.9987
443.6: 0.9254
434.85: 0.9687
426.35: 0.9007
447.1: 0.9943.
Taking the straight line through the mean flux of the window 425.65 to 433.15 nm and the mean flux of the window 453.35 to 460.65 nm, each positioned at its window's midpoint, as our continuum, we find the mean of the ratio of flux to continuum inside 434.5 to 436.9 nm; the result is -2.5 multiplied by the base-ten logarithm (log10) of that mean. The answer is -0.12 mag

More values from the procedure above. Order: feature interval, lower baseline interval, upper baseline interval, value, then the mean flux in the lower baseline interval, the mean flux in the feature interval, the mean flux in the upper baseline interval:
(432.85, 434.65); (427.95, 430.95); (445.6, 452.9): -0.123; 0.719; 0.873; 1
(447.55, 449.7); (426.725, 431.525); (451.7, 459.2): -0.077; 0.737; 1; 1.01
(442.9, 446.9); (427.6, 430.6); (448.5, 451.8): 0.001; 0.752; 0.958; 1.03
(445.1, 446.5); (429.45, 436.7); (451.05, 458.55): 0.010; 0.828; 0.925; 1.01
